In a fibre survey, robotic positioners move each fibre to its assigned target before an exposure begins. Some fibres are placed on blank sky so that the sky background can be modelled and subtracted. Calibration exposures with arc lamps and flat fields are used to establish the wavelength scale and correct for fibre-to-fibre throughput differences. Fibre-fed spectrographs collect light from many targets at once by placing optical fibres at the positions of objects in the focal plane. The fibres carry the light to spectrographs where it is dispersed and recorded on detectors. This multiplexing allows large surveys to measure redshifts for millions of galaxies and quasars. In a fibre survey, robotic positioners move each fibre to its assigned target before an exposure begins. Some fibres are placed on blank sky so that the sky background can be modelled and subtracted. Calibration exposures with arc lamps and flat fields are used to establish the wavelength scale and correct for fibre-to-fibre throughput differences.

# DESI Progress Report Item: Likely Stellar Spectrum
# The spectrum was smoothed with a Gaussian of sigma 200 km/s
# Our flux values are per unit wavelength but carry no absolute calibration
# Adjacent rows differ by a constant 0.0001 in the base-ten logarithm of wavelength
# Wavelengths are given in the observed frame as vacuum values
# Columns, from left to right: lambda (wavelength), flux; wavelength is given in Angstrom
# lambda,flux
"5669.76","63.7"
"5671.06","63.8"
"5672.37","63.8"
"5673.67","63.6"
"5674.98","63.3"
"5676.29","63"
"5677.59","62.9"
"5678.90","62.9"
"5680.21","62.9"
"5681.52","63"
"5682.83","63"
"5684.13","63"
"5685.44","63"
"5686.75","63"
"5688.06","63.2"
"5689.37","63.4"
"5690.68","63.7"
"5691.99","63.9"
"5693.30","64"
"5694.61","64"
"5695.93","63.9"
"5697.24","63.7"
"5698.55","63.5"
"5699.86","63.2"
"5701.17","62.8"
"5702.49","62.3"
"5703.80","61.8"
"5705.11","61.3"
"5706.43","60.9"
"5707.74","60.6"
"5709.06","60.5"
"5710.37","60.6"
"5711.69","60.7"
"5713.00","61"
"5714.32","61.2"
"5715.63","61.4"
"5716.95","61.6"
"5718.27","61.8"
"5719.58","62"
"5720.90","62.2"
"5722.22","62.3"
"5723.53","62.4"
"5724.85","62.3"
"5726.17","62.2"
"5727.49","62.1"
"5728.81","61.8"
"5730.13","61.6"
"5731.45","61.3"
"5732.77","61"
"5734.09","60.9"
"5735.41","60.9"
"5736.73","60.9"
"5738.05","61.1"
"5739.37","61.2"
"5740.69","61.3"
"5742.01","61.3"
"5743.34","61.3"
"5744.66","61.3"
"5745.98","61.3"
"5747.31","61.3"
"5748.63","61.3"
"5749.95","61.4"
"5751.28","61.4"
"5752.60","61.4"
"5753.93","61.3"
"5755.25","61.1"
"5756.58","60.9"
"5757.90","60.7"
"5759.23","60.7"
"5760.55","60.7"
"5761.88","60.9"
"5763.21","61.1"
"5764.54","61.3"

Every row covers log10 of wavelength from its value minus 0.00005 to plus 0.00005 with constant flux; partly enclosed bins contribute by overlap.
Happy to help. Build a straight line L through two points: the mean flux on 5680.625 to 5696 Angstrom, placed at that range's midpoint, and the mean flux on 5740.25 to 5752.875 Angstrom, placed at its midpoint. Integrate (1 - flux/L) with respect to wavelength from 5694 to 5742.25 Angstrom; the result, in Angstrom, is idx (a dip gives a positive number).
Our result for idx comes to 0.4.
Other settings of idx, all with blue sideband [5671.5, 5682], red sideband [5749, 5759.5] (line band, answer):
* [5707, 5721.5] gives 0.22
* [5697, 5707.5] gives 0.03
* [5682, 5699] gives -0.18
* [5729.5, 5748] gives 0.10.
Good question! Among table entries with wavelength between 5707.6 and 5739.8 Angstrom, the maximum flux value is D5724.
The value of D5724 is 62.4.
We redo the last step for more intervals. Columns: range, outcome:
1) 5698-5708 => 63.5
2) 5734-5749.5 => 61.3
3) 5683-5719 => 64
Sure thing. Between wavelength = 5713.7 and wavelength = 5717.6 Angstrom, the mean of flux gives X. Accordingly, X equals 61.4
